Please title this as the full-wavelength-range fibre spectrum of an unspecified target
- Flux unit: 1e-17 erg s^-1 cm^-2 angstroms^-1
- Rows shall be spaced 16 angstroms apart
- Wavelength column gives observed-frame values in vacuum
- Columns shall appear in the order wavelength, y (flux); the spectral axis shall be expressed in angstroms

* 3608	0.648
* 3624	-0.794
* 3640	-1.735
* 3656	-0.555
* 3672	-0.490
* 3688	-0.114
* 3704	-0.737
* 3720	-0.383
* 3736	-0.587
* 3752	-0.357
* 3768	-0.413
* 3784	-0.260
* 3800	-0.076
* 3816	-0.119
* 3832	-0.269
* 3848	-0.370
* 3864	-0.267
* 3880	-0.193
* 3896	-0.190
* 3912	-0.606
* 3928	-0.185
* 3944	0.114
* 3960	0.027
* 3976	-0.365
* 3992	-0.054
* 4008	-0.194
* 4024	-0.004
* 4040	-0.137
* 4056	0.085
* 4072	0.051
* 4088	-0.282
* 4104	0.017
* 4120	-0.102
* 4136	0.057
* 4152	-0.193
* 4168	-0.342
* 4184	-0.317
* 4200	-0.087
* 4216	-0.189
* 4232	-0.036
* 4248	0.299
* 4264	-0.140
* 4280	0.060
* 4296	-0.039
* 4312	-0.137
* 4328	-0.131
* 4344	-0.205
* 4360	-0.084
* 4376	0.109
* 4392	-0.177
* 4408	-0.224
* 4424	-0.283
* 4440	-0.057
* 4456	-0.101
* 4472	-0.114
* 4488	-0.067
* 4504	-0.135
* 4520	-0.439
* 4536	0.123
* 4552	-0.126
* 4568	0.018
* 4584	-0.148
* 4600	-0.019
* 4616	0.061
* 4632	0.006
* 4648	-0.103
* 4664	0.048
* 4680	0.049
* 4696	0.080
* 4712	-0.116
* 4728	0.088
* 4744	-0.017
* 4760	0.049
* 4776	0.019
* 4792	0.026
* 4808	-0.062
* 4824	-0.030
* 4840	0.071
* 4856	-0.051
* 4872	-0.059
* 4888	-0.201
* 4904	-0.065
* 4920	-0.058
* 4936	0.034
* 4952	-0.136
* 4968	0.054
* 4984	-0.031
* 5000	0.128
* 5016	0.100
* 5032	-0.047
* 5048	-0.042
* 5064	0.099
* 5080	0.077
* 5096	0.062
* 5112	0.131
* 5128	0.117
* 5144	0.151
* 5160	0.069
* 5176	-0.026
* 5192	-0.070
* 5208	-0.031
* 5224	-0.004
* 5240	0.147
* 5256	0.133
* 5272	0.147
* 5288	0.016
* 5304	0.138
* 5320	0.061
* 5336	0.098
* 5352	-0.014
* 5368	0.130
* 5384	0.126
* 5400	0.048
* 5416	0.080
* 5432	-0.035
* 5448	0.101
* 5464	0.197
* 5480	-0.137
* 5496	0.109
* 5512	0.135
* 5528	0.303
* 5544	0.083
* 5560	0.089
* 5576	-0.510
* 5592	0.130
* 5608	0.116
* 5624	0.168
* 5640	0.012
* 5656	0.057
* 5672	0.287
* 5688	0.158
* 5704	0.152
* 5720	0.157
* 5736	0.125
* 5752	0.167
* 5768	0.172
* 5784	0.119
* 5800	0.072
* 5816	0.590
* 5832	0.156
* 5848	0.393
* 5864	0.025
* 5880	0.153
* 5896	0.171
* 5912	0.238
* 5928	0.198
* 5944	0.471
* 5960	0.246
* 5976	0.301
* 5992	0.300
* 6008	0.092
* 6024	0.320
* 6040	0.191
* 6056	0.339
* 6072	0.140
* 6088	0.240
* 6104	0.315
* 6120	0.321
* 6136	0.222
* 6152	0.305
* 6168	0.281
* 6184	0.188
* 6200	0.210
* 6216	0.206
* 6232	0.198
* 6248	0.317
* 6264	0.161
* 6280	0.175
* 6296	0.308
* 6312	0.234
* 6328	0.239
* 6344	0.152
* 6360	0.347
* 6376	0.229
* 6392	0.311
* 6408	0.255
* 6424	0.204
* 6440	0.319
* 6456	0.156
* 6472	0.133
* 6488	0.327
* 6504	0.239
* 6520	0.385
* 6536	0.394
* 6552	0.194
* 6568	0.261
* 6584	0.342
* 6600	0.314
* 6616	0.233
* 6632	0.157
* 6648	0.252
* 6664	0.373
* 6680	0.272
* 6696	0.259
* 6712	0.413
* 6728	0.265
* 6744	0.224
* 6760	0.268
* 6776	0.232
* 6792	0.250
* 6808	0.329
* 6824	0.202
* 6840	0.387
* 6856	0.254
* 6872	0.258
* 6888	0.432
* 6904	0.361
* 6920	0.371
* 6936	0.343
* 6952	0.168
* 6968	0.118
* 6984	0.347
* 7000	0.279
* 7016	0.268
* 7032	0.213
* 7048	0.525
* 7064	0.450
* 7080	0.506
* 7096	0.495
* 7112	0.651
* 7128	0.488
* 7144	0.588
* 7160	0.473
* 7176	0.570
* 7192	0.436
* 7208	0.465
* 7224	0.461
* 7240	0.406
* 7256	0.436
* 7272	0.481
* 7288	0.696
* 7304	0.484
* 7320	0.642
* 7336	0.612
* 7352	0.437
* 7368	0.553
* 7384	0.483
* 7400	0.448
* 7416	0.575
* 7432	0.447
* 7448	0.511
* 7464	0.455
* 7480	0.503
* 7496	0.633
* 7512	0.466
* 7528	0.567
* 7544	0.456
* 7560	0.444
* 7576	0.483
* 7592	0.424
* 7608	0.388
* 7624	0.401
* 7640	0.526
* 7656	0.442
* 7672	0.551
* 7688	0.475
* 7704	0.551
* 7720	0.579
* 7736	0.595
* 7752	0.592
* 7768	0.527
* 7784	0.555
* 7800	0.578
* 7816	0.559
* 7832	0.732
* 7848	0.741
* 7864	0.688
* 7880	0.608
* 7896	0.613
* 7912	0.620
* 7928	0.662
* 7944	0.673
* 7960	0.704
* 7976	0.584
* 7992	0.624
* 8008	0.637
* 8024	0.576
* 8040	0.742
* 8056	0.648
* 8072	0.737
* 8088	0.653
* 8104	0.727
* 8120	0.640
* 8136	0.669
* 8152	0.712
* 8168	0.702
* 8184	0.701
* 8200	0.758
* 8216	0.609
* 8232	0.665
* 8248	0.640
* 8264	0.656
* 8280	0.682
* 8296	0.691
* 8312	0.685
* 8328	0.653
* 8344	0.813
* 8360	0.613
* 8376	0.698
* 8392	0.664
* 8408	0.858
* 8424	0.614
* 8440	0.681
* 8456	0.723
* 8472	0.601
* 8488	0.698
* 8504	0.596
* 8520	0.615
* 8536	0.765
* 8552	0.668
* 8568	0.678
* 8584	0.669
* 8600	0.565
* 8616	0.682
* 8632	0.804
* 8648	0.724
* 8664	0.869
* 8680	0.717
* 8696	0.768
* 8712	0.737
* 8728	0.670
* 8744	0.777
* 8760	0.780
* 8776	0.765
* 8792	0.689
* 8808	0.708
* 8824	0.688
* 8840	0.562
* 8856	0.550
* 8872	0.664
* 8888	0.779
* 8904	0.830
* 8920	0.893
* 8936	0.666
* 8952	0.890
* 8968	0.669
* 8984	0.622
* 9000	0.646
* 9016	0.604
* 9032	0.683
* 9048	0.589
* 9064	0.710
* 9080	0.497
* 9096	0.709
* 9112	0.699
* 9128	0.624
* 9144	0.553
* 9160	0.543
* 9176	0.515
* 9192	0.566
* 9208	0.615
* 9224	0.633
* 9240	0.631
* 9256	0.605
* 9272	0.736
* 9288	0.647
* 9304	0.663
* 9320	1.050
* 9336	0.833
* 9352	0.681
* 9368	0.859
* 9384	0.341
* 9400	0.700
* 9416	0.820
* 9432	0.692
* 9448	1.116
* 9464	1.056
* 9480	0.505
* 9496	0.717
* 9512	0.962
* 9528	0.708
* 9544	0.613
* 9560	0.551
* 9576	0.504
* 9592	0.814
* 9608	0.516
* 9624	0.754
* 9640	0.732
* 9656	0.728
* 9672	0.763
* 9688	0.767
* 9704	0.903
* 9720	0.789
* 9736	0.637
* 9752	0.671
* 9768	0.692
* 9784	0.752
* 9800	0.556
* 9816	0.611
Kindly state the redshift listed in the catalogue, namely 0.77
